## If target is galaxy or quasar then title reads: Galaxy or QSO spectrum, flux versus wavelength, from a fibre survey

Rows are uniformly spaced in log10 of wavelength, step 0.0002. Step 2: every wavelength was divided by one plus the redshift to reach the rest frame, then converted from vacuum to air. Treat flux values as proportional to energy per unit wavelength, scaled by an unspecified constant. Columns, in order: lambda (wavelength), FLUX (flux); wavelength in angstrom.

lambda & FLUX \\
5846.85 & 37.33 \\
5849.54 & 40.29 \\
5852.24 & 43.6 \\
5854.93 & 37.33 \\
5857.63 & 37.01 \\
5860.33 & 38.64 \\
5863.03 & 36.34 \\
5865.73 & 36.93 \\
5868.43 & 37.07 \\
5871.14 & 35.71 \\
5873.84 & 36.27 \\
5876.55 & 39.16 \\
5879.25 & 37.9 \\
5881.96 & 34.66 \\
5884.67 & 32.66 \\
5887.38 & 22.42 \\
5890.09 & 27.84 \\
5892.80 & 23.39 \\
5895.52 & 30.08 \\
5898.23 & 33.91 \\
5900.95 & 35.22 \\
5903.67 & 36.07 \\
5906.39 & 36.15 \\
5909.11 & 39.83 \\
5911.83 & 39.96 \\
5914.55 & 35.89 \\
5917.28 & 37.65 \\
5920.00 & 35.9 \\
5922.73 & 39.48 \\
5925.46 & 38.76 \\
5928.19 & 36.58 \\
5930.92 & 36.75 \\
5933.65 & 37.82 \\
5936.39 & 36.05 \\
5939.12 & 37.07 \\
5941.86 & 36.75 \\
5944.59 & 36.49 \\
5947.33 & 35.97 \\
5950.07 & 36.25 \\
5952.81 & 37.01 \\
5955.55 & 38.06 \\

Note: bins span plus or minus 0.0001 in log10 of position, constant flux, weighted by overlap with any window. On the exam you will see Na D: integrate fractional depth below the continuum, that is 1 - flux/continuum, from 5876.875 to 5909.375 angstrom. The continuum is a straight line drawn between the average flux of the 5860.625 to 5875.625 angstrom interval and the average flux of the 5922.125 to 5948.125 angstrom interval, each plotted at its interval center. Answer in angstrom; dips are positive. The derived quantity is 3.86 angstrom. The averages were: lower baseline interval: 36.7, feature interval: 32.5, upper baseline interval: 37.1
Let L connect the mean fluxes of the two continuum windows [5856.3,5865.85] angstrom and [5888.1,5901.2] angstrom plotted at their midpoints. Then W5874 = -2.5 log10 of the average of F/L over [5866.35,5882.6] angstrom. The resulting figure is -0.09 mag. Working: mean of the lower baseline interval 37.3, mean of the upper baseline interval 29.3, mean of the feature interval 36.9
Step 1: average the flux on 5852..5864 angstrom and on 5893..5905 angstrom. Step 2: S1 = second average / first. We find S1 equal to 0.9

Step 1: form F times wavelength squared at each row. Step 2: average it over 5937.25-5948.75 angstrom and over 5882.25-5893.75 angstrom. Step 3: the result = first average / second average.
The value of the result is 1.36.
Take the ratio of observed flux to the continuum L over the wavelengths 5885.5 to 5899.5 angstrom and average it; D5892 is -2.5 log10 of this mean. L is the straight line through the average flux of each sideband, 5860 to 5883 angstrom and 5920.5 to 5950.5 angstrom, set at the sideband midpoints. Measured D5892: 0.31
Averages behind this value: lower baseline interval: 36.9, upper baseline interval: 37.1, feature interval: 27.7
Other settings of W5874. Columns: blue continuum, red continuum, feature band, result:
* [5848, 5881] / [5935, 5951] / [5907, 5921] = -0.02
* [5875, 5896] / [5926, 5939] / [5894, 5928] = -0.07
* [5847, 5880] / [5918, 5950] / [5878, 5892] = 0.22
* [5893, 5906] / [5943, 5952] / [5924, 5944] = -0.05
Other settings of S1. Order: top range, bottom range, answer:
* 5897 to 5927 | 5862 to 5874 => 1.02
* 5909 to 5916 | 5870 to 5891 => 1.15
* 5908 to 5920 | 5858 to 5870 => 1.02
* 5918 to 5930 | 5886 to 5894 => 1.53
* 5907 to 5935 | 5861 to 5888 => 1.07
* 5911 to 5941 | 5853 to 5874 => 1.01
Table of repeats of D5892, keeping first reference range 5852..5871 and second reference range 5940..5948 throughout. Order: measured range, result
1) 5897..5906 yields 0.06 mag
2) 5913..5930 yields -0.02 mag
